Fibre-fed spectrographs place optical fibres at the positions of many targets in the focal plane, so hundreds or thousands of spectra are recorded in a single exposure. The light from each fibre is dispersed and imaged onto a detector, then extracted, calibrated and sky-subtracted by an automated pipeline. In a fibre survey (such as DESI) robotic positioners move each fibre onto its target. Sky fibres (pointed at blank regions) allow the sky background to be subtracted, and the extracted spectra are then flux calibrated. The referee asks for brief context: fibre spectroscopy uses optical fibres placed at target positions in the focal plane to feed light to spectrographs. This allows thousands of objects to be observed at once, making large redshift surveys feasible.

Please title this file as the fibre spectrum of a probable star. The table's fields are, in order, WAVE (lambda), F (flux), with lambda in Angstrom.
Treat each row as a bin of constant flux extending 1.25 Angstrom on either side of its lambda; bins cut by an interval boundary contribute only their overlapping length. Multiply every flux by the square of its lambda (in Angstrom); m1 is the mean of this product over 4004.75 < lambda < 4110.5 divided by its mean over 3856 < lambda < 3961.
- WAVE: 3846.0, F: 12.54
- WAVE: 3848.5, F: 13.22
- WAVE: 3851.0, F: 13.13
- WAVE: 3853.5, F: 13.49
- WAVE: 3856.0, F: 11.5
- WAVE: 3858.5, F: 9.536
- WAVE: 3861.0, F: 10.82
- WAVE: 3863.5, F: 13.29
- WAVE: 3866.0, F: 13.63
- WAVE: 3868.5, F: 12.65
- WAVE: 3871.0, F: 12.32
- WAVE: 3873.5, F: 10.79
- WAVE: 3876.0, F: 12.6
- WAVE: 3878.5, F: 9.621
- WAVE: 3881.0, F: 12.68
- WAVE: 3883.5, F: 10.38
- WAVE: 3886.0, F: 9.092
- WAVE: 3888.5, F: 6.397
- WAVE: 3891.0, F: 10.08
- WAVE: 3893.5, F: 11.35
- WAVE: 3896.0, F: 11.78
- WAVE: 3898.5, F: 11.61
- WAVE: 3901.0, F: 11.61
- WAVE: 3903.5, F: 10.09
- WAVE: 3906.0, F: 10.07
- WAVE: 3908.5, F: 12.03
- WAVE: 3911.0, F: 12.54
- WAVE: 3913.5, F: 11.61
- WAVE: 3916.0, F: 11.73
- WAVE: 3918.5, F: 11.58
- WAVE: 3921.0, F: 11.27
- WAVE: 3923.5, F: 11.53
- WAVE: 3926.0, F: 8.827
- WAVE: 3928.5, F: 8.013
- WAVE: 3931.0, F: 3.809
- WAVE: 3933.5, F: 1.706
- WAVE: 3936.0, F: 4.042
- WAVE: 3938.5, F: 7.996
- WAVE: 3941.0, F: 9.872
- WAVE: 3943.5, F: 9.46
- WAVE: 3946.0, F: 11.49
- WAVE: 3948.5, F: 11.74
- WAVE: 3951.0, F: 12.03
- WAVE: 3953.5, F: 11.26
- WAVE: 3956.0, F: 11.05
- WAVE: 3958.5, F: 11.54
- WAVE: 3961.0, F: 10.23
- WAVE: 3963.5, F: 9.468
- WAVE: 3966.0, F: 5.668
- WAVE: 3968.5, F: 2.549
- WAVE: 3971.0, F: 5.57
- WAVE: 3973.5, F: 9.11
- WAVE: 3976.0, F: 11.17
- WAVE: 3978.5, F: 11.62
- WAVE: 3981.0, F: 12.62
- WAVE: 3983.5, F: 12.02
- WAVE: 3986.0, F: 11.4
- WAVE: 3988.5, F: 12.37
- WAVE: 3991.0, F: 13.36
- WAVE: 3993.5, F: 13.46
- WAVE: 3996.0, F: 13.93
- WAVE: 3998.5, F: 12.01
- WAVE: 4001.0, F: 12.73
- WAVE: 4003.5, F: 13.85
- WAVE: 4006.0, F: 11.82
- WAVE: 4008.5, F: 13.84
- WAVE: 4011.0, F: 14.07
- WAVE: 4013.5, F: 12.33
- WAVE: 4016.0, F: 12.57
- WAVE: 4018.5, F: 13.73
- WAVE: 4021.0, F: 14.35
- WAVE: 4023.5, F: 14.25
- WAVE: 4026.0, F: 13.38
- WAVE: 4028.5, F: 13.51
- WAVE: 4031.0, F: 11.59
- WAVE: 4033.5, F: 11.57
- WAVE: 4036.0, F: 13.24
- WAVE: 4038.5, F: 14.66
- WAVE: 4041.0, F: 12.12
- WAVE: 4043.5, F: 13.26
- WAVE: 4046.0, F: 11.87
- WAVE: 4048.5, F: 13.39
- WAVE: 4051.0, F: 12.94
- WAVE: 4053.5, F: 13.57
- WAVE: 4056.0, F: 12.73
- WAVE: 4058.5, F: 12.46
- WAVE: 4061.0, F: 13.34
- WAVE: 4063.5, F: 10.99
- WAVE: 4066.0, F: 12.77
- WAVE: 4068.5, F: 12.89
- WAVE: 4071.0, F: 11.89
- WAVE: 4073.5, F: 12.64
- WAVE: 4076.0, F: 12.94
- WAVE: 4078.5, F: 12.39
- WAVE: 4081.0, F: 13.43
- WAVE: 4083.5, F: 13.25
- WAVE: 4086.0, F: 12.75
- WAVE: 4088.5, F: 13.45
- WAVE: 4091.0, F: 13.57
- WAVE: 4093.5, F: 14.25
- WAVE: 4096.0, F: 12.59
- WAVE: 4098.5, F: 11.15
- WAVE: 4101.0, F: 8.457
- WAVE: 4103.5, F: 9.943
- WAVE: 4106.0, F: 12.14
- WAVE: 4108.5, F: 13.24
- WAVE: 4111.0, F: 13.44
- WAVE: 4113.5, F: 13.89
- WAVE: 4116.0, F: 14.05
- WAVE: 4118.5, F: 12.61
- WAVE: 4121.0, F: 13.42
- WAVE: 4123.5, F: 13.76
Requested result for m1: 1.32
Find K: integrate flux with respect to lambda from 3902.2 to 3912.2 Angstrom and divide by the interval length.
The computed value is 11.2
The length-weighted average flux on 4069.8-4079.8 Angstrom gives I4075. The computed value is 12.5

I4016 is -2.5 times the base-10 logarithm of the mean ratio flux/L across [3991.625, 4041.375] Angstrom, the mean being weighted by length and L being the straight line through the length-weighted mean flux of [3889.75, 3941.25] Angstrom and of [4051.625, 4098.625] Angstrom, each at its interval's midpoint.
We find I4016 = -0.13 mag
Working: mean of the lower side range 9.67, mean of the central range 13.2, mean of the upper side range 12.8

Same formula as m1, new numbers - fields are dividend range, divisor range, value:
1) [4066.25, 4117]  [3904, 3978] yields 1.46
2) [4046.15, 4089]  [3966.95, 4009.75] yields 1.17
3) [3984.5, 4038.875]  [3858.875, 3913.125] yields 1.24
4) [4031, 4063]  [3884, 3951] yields 1.41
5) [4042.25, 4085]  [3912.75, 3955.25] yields 1.47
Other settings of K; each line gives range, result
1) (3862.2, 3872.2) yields 13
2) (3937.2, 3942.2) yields 8.88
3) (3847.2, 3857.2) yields 12.8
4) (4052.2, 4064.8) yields 12.6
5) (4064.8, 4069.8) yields 12.8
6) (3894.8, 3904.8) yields 11.3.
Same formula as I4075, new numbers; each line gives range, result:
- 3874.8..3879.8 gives 11.1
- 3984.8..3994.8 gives 12.7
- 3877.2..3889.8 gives 9.65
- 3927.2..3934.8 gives 4.53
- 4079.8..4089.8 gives 13.2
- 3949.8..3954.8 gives 11.6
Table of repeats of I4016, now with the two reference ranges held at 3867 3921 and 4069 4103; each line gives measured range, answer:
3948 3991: 0.15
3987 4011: -0.11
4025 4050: -0.06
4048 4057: -0.08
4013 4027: -0.13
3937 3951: 0.13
